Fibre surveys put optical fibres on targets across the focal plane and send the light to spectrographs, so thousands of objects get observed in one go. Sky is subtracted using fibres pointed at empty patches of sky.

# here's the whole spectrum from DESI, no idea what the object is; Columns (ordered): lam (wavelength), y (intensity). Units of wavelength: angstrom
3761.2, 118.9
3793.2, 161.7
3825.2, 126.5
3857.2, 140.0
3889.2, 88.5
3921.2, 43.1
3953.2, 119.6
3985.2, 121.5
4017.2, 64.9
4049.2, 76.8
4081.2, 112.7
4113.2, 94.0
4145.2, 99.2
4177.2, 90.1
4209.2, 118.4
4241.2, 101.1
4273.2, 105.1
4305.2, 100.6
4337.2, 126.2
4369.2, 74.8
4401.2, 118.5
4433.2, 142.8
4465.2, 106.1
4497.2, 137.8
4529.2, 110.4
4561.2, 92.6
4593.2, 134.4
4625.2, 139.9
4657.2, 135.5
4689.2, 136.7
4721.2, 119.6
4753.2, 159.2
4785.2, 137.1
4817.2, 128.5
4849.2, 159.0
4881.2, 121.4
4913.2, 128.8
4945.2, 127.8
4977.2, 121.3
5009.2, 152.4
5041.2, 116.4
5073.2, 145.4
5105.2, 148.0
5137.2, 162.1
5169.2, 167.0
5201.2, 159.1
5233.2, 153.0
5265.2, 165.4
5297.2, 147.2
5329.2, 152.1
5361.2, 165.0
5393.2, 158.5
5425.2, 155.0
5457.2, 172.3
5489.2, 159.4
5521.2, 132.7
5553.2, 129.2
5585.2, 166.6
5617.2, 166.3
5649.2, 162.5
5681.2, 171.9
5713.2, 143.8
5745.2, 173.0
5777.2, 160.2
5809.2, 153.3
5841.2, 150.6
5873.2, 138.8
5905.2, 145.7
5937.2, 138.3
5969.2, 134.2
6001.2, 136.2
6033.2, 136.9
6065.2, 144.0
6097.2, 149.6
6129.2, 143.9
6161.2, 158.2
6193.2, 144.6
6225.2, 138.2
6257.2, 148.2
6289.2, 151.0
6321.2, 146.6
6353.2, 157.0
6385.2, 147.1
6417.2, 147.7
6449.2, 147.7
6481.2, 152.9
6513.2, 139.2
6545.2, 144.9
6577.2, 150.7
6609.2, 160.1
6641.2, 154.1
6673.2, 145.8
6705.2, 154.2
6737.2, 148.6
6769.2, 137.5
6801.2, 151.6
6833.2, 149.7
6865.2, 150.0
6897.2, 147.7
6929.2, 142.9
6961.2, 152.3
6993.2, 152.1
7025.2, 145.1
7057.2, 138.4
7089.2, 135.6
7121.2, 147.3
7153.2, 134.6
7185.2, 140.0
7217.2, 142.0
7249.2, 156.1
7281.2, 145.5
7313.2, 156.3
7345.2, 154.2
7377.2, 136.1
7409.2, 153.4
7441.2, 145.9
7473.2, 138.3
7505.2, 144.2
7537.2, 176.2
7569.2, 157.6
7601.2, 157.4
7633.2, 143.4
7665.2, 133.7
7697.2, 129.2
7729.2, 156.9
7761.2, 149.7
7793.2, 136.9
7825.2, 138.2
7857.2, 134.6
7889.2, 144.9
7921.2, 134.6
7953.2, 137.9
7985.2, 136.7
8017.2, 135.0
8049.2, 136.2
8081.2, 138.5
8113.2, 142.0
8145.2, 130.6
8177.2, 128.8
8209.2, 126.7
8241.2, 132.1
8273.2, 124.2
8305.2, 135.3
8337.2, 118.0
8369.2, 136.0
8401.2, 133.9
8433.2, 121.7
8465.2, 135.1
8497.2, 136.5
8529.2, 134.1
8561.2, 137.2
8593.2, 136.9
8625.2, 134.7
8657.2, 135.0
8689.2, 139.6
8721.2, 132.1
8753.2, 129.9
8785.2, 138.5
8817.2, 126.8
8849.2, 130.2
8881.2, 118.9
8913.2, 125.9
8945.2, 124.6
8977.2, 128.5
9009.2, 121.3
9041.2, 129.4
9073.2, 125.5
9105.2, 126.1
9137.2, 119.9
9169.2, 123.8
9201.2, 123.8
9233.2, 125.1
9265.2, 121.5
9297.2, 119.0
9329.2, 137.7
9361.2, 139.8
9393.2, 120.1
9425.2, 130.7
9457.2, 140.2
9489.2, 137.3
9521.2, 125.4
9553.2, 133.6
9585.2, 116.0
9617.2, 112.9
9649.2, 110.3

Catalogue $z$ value 0.150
